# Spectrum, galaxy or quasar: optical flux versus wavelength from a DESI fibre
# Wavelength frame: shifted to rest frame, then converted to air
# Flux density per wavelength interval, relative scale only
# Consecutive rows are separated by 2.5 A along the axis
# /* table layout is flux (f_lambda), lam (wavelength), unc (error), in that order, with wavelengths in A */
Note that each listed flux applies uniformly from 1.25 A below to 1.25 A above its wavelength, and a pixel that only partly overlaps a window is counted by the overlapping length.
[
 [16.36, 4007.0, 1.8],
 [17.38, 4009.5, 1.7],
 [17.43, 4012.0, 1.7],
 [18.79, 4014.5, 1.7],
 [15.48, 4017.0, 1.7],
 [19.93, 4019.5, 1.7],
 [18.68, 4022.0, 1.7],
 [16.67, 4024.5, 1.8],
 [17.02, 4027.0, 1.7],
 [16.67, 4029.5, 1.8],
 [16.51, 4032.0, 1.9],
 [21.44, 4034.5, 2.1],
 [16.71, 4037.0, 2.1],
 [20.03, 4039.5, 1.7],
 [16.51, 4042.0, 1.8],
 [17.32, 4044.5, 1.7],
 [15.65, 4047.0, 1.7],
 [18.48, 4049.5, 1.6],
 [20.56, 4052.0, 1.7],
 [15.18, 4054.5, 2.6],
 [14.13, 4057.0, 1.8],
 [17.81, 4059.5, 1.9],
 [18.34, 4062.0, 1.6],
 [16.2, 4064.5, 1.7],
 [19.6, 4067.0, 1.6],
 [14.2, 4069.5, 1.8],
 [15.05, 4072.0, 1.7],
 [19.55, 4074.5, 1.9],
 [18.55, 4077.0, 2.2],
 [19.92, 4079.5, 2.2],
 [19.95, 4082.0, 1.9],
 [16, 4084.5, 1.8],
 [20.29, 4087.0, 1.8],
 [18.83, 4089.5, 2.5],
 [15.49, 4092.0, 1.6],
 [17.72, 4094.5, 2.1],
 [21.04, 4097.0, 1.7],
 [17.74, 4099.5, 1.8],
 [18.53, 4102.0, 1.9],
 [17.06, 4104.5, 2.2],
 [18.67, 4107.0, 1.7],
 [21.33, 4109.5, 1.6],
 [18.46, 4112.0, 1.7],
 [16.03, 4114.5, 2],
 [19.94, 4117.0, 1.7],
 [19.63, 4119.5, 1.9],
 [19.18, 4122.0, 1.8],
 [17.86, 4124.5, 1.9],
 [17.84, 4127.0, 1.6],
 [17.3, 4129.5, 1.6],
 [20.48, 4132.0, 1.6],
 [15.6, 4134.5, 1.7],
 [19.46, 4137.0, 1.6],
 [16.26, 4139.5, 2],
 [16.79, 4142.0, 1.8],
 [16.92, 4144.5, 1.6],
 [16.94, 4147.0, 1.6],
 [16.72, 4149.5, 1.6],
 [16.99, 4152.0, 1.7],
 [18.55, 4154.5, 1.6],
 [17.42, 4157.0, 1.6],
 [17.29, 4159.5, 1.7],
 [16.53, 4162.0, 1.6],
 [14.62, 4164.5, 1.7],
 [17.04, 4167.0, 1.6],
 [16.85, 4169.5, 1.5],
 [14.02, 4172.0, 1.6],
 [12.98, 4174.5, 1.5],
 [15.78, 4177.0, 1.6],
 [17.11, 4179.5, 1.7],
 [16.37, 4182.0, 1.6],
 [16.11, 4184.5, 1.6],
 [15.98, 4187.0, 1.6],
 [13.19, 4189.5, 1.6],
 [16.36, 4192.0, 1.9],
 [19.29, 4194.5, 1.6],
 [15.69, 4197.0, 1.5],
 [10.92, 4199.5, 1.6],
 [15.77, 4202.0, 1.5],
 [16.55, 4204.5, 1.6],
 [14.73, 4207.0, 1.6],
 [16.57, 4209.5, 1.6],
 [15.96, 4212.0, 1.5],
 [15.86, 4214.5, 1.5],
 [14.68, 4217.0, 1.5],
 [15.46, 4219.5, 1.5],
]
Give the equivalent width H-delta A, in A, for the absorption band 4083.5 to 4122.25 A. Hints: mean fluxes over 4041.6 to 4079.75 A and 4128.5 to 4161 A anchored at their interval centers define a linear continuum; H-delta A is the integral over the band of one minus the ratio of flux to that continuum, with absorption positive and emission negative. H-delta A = -2.6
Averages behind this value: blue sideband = 17.3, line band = 18.5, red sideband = 17.4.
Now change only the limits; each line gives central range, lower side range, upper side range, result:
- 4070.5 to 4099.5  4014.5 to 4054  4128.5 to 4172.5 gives -1.4 A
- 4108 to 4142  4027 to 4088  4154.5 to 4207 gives -3.4 A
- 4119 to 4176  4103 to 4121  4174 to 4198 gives 1.2 A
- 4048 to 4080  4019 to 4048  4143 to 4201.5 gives -0.1 A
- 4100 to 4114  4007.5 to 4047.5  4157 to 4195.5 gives -1.5 A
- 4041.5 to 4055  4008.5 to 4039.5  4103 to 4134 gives 0.4 A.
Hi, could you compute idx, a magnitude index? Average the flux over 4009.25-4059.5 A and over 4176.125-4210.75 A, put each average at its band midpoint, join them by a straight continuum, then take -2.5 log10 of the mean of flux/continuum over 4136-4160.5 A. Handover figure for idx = -0.07 mag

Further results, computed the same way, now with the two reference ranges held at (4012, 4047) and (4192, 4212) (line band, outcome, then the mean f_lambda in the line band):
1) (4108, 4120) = -0.139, 19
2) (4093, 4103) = -0.107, 18.7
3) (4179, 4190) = 0.006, 15.8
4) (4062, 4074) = 0.038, 16.7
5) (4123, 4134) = -0.102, 18.2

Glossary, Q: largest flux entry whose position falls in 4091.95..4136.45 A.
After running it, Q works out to 21.33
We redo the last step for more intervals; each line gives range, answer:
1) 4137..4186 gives 19.46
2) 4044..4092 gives 20.56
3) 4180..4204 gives 19.29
